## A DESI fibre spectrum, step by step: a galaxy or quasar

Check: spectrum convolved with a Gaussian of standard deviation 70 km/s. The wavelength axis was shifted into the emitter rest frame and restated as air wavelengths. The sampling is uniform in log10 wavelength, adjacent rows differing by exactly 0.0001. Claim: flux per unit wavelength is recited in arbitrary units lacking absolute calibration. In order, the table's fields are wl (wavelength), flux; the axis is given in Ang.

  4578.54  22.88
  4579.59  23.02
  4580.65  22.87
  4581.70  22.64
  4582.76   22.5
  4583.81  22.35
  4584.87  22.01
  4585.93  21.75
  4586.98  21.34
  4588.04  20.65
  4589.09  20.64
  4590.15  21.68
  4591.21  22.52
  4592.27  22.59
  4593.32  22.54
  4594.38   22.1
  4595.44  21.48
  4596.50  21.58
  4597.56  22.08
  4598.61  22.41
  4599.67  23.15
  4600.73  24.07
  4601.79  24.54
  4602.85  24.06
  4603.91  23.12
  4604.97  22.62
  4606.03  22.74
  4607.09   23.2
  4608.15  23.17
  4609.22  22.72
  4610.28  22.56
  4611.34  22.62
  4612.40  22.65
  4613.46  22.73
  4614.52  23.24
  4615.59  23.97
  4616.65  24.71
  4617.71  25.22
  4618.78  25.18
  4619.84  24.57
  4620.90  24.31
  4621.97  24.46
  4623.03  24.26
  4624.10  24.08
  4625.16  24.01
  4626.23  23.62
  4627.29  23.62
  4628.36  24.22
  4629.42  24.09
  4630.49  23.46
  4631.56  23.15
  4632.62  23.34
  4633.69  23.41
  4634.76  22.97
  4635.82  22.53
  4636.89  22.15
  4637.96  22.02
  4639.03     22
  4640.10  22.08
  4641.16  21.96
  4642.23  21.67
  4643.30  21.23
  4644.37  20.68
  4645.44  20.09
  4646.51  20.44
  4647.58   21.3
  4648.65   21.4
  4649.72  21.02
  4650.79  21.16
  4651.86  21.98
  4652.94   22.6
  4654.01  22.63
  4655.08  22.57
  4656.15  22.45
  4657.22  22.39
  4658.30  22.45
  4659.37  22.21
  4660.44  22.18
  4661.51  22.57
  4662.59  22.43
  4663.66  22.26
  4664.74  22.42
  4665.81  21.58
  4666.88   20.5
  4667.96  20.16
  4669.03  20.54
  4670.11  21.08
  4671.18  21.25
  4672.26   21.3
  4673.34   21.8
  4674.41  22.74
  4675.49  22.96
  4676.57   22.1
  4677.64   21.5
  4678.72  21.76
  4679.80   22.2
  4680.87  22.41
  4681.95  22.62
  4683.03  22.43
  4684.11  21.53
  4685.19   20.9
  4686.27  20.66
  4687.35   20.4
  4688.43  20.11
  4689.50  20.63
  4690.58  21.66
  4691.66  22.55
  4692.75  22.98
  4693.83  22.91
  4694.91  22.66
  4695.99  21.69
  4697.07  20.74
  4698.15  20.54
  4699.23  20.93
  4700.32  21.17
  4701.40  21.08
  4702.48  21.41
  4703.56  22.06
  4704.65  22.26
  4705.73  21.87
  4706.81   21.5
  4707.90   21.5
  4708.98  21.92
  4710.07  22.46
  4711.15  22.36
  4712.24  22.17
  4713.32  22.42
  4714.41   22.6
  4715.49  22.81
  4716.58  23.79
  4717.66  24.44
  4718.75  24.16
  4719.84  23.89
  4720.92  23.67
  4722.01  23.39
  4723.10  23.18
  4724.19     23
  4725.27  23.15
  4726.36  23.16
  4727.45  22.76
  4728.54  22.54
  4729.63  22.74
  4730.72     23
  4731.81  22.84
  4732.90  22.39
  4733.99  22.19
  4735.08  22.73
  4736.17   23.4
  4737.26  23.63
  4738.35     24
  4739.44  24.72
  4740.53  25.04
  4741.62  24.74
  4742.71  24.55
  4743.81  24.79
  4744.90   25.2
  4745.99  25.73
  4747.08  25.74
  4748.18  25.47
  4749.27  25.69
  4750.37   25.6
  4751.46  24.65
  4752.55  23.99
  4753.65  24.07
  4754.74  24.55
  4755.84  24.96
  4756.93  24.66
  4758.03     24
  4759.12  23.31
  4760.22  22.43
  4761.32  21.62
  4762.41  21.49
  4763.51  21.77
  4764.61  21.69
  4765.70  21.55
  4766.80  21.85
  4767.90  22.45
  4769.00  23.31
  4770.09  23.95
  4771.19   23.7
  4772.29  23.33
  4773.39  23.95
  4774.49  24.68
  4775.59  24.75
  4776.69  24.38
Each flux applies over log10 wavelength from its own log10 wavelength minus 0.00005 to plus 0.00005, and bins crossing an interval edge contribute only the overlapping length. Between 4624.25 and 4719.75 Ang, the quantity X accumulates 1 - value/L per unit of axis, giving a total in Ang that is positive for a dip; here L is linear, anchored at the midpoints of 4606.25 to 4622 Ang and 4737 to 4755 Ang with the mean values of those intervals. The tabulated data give 8.3 Ang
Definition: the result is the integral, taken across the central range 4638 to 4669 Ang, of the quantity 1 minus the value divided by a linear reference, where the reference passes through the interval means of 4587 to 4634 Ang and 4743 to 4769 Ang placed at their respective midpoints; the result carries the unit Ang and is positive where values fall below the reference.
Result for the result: 2.2 Ang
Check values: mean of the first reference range 23.2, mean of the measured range 21.7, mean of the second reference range 23.8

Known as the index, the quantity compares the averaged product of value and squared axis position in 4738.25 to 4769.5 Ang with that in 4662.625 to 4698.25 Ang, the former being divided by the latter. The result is 1.14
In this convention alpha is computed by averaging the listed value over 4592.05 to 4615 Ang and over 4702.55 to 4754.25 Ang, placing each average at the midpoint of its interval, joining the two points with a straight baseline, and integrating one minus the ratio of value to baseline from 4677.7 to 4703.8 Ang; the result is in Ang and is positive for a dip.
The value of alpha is 1.91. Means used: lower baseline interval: 22.8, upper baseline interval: 23.5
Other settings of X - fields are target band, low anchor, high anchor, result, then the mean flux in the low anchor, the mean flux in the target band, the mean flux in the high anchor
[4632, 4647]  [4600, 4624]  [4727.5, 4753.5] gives 1.17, 23.7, 21.9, 24.1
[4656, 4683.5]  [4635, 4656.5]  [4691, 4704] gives -0.27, 21.7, 21.9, 21.7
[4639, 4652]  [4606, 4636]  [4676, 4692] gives 0.90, 23.6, 21.3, 21.6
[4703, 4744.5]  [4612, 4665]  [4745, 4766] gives 0.85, 22.8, 23.1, 23.9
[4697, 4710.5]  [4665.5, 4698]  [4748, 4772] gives 0.37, 21.6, 21.5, 23.5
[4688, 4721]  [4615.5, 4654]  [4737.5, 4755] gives 2.72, 22.8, 22.2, 24.9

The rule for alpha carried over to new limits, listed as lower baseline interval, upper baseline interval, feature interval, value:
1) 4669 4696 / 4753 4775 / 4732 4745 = -0.7 Ang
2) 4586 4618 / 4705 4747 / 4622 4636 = -0.5 Ang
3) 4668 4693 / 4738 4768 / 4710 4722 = -0.2 Ang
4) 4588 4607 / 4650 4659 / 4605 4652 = -1.0 Ang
